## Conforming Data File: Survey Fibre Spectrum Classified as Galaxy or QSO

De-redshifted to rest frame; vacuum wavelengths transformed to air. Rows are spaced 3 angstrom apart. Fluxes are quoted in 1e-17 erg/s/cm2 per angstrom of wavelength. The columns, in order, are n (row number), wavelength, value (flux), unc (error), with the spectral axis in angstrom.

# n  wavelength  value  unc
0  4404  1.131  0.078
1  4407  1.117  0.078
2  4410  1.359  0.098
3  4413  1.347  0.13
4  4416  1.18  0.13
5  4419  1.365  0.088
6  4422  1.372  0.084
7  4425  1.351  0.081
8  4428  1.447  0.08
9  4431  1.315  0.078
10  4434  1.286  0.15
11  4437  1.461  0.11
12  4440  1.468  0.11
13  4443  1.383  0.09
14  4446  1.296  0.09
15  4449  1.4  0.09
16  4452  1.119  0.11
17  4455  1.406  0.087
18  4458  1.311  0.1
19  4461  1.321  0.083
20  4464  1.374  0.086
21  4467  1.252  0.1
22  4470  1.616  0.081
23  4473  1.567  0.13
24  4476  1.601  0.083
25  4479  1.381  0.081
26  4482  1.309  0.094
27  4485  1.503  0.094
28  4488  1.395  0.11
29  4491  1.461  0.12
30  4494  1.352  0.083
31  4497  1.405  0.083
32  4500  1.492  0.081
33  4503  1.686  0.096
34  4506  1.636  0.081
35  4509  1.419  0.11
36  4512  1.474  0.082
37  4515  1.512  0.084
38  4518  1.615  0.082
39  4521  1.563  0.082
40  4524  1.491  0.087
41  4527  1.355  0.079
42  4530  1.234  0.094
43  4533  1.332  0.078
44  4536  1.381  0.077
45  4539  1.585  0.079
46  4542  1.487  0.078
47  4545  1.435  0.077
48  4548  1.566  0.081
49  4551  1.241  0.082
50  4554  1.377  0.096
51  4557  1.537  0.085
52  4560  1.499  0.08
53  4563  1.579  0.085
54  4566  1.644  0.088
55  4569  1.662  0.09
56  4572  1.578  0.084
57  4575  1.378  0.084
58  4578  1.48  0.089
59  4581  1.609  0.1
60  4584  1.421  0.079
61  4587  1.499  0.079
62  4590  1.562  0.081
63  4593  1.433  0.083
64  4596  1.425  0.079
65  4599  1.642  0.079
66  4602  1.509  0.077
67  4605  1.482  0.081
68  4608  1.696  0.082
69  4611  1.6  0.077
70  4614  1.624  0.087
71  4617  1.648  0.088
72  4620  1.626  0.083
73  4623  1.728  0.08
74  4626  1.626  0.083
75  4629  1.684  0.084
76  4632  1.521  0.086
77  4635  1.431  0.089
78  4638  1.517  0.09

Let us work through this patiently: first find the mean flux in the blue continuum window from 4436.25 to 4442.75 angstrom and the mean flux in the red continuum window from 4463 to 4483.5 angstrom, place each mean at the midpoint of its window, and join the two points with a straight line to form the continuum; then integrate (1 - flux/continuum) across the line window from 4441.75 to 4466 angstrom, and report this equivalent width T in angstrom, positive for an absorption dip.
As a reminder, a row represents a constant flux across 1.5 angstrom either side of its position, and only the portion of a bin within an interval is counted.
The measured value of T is 2.06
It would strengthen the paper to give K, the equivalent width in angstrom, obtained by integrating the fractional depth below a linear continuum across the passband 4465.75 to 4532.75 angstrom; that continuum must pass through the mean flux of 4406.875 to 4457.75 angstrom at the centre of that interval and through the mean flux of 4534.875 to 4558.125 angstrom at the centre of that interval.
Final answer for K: -3.0 angstrom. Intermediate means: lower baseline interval 1.34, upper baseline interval 1.45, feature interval 1.47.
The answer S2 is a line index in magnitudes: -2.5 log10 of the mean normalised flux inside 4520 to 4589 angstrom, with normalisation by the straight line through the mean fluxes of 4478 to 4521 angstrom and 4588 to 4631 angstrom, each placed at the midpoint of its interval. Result 0.04 mag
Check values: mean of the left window 1.48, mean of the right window 1.59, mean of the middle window 1.48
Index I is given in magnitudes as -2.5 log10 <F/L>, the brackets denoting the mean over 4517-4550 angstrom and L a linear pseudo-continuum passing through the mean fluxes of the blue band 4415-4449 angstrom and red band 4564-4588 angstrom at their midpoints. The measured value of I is 0.02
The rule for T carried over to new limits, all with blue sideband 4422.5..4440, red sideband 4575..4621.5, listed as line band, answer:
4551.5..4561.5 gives 0.4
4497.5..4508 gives -0.9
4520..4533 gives 0.7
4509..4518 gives -0.2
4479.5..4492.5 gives 0.2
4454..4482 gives -0.1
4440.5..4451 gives 0.3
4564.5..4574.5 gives -0.6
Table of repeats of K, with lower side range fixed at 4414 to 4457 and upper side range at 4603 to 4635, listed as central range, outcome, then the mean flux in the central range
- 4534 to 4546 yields 0.2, 1.47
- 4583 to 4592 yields 0.4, 1.49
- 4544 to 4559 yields 0.8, 1.43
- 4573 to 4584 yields 0.5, 1.48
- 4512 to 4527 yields -0.5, 1.52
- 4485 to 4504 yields -0.4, 1.46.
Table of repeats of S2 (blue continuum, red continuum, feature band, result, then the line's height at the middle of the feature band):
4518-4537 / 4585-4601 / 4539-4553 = -0.01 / 1.44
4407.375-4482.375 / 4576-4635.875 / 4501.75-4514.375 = -0.08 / 1.44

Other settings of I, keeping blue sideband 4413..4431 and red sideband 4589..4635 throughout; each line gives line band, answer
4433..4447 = -0.02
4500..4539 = -0.01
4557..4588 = 0.00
